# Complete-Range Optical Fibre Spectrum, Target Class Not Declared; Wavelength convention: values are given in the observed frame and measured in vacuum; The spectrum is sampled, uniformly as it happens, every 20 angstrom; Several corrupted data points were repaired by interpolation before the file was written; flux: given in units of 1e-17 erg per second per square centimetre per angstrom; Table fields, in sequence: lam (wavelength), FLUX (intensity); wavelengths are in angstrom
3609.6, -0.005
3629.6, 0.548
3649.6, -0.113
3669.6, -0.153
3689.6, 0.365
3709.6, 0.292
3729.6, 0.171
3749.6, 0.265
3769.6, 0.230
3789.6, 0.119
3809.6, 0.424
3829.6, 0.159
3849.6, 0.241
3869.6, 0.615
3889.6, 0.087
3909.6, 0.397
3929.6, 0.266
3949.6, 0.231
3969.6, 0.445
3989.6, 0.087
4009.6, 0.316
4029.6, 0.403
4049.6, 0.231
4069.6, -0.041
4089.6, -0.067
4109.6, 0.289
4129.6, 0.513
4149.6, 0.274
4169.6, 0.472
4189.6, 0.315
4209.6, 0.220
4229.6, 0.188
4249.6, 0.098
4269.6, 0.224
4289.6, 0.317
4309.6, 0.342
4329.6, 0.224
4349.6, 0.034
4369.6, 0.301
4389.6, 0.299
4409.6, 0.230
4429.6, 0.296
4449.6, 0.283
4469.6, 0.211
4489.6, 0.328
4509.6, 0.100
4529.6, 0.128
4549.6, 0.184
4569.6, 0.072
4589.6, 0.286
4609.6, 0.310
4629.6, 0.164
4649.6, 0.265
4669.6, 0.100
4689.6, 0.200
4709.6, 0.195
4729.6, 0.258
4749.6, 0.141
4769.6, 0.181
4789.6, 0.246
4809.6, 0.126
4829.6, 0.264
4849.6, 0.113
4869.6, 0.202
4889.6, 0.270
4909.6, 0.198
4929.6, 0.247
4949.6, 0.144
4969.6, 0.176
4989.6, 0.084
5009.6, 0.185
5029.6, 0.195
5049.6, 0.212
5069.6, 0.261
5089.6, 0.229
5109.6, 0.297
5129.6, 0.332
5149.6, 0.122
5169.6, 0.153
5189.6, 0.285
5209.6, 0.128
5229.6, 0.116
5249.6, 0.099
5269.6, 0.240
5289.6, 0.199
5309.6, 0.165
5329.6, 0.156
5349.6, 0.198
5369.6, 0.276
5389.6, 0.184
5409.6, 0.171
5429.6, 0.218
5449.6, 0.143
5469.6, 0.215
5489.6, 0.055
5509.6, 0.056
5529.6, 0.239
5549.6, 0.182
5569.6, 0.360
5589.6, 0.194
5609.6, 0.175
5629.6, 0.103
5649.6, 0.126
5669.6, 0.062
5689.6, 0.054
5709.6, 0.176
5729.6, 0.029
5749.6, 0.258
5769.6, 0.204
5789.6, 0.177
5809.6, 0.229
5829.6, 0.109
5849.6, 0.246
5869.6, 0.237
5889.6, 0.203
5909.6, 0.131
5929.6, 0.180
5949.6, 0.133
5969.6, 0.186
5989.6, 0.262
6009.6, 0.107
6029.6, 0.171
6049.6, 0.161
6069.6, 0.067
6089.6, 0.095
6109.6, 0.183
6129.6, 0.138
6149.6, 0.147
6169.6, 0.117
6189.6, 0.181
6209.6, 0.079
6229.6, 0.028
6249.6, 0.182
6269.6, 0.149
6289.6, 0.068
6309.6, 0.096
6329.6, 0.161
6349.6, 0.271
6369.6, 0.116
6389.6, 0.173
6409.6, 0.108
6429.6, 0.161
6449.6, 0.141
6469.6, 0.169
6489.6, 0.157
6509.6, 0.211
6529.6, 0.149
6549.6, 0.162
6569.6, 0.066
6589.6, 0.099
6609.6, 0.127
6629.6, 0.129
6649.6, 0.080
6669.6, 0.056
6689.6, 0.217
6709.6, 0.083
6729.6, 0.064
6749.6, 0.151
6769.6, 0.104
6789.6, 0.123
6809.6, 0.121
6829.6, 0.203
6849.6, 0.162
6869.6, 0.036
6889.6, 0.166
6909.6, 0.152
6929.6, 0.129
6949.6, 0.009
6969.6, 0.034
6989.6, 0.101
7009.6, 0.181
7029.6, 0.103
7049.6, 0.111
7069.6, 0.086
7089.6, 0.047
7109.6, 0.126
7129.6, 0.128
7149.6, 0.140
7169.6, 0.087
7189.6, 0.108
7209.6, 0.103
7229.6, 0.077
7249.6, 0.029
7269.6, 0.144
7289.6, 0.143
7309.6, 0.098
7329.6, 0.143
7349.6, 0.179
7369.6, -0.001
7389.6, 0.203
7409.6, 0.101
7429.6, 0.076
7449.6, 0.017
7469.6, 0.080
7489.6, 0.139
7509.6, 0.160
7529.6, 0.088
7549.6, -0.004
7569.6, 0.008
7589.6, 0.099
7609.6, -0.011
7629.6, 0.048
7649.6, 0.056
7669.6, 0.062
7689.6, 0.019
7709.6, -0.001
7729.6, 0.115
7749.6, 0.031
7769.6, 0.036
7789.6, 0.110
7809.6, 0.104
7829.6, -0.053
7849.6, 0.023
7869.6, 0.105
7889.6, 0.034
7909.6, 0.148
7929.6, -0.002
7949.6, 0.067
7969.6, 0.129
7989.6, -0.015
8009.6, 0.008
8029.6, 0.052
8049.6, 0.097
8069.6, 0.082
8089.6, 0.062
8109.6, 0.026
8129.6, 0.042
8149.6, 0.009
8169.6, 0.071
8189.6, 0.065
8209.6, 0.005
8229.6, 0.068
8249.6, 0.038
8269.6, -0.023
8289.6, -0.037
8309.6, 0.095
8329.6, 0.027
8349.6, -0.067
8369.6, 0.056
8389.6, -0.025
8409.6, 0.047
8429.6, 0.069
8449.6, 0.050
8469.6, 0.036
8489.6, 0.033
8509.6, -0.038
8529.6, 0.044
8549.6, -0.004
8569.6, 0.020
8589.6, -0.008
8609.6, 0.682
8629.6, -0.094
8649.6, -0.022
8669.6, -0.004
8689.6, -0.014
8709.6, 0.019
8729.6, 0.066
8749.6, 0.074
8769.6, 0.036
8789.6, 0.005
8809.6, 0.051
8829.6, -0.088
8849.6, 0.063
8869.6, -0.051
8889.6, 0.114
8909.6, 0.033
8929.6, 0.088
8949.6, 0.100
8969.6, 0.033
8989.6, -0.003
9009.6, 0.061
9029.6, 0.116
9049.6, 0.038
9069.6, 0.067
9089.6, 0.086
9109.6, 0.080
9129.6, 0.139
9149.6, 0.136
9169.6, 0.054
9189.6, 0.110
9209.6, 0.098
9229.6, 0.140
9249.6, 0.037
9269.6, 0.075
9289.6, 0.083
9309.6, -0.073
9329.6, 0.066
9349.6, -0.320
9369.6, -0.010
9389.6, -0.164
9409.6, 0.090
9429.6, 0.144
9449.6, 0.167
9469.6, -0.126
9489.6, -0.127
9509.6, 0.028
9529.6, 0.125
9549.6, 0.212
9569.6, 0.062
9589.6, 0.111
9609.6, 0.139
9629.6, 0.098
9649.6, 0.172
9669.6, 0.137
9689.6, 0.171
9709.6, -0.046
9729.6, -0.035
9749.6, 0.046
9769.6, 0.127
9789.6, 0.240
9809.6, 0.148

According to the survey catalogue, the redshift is 1.309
